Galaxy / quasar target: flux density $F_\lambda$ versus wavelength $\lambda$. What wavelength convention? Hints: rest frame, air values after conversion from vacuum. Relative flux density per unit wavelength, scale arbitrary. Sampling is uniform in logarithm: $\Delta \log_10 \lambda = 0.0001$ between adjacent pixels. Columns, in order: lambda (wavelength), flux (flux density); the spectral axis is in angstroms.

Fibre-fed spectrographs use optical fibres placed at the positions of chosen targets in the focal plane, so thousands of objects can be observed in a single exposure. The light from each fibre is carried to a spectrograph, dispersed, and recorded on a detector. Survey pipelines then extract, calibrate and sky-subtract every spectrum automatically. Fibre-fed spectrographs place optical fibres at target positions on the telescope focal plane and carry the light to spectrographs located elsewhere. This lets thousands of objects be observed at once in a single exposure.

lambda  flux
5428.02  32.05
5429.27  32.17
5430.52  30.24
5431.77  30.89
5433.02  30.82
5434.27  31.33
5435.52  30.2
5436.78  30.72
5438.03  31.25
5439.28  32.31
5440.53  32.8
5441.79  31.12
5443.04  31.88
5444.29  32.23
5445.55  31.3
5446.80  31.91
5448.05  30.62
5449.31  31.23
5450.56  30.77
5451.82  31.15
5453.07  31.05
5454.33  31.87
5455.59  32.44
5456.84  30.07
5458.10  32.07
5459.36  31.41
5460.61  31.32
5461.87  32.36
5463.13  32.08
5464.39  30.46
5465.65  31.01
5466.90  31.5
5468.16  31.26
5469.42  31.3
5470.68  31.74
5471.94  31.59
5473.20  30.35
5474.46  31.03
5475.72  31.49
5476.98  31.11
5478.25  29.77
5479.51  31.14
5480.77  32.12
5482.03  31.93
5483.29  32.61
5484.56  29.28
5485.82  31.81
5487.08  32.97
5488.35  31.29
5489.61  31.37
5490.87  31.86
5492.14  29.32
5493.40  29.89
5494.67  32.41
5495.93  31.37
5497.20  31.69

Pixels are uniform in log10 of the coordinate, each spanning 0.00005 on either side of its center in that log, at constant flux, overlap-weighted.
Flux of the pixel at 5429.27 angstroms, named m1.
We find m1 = 32.17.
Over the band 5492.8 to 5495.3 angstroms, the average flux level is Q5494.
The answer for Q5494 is 31.1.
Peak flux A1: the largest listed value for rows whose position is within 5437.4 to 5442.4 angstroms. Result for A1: 32.8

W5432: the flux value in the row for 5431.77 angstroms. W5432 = 30.89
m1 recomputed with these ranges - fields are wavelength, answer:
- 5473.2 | 30.35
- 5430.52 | 30.24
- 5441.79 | 31.12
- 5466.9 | 31.5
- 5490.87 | 31.86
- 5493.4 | 29.89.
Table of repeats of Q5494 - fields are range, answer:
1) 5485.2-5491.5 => 31.9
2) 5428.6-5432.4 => 31.1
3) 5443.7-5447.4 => 31.8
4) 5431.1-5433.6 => 30.9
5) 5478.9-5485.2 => 31.4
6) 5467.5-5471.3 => 31.4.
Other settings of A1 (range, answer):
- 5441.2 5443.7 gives 31.88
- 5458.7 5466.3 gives 32.36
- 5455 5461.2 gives 32.44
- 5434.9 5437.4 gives 30.72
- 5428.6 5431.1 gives 32.17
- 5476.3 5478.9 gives 31.11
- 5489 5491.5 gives 31.86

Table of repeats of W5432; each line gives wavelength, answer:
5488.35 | 31.29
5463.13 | 32.08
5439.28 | 32.31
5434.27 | 31.33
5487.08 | 32.97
